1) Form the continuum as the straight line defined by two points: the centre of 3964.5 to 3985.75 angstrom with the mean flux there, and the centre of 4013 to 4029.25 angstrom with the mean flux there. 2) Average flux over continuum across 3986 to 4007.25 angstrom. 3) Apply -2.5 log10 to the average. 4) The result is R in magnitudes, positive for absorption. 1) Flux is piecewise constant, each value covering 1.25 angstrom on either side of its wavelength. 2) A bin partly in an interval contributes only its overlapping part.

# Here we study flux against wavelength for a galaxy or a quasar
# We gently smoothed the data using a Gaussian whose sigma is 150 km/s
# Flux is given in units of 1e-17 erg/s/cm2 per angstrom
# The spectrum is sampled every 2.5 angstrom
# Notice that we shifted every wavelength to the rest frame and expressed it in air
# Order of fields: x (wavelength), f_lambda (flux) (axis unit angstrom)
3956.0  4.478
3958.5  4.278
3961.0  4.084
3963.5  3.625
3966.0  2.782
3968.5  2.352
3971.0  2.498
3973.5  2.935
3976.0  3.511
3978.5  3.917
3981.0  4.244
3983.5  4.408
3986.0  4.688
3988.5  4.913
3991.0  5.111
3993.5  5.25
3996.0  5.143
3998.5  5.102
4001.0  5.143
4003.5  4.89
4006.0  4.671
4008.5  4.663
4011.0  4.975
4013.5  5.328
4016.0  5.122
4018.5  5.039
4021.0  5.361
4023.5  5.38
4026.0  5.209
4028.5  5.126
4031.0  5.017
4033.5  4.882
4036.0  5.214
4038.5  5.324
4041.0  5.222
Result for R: -0.18 mag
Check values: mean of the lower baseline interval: 3.4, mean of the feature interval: 5.01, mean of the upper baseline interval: 5.22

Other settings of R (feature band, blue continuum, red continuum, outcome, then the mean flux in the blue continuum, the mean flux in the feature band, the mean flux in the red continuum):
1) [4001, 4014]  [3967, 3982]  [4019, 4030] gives -0.080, 3.22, 4.9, 5.25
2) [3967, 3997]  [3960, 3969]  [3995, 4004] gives 0.045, 3.26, 4.06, 5.08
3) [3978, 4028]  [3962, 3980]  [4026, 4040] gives -0.197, 3.12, 4.95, 5.12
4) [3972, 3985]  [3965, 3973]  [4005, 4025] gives -0.217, 2.57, 3.79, 5.07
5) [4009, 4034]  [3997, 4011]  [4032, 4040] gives -0.022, 4.91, 5.14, 5.14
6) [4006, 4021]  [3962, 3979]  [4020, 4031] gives -0.058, 3.07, 5.02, 5.24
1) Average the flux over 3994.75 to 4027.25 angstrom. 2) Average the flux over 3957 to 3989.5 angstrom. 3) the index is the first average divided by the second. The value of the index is 1.37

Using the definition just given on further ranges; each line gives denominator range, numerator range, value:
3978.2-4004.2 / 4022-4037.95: 1.07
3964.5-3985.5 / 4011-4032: 1.53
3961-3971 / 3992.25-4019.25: 1.67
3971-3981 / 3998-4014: 1.44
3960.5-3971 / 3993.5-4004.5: 1.66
